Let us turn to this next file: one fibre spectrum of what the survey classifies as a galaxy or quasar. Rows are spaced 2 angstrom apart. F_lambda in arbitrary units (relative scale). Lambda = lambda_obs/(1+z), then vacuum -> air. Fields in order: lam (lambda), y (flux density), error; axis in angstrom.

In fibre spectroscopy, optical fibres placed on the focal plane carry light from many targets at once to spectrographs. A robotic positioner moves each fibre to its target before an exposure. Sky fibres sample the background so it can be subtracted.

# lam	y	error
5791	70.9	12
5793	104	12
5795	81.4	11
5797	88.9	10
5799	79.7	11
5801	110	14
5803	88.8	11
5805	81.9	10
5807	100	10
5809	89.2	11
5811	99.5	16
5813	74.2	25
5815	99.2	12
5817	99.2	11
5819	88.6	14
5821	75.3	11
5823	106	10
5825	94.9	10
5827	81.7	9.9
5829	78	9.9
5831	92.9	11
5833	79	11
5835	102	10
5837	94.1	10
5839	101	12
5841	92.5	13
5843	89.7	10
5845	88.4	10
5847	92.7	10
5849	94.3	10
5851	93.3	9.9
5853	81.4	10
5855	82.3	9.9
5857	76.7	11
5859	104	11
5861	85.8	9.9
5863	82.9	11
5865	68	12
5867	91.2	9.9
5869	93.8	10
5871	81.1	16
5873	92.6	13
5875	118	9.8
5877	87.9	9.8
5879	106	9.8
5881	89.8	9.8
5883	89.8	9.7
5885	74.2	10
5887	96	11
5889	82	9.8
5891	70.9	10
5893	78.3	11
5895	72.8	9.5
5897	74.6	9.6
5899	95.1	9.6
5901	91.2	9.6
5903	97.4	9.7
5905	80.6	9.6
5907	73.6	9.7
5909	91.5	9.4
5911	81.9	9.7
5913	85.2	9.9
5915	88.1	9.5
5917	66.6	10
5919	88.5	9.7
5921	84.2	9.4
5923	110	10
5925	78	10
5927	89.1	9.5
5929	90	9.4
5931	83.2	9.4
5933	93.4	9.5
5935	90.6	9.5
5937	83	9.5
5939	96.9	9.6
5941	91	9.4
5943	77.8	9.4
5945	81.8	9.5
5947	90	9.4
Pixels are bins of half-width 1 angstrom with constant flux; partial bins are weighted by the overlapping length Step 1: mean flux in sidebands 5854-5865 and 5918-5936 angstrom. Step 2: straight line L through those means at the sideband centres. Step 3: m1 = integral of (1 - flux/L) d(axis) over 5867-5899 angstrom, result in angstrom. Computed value -0.4 angstrom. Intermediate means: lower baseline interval 84.7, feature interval 87.6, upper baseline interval 89.7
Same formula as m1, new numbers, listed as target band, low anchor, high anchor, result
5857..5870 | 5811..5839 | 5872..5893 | 0.50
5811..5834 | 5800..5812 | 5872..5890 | 1.43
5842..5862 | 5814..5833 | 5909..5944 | 0.08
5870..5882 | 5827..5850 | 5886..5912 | -1.33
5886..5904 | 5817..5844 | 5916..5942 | 0.95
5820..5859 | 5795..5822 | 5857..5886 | 0.13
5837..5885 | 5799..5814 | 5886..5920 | -2.04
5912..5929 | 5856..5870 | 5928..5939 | 0.37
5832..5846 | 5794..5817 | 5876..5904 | -0.56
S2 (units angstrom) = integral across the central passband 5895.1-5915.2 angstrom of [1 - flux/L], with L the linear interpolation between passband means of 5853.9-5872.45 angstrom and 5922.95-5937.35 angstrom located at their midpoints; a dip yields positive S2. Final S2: 0.5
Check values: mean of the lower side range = 85.3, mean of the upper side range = 88.6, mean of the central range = 85.2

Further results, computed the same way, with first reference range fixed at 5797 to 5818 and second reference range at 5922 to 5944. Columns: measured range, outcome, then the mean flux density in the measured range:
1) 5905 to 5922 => 1.4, 82.3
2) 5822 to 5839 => 0.0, 91.7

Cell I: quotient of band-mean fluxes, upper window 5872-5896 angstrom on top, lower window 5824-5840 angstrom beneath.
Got 1.0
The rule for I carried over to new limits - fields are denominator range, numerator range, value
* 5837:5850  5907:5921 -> 0.89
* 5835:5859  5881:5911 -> 0.92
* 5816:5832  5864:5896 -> 0.97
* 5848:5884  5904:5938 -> 0.95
